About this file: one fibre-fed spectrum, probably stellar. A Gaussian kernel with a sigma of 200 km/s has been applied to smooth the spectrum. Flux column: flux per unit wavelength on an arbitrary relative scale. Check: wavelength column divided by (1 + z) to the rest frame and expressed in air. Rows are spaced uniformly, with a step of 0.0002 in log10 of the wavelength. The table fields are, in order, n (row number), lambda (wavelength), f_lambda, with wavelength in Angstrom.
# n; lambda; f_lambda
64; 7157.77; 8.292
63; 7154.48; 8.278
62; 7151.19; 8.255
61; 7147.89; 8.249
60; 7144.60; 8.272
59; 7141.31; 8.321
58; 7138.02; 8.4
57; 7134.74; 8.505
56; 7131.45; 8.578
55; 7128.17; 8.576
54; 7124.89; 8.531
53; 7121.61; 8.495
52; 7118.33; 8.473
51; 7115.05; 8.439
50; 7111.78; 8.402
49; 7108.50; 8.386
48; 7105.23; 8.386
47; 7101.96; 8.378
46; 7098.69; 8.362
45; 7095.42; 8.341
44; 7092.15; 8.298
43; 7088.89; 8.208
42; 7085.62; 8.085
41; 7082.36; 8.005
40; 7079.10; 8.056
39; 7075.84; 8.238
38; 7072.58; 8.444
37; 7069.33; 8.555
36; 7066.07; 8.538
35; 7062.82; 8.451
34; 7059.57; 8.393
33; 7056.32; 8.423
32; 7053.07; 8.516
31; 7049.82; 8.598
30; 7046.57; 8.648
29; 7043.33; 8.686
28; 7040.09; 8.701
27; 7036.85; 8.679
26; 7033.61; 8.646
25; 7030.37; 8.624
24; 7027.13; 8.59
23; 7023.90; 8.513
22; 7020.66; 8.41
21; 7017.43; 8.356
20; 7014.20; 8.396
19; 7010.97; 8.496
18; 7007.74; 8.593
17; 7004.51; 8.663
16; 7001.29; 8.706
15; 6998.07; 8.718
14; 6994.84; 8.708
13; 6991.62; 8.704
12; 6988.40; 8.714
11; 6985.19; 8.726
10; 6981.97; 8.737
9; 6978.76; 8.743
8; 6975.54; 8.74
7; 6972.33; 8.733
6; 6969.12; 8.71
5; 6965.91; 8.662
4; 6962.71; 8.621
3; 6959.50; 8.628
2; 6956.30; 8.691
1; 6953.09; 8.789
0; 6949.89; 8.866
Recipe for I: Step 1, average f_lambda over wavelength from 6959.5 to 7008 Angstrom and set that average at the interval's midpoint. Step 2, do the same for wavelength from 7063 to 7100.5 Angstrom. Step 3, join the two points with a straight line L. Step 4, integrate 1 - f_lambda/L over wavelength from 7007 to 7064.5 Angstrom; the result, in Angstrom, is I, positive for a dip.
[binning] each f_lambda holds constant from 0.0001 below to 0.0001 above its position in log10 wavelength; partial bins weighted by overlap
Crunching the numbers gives -0.4 Angstrom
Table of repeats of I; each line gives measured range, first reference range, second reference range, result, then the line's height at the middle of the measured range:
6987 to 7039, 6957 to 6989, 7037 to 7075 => 0.18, 8.63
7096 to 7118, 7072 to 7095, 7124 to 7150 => -0.28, 8.29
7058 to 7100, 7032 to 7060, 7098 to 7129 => 1.07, 8.52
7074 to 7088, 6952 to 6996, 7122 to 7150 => 0.68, 8.52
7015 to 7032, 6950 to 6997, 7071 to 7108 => 0.04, 8.52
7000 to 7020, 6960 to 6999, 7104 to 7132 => 0.30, 8.65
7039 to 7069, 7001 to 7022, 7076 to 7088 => -1.09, 8.25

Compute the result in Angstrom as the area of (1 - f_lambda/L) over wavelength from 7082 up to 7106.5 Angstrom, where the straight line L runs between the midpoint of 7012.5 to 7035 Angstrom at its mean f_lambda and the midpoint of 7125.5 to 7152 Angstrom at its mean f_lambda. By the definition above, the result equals 0.50 Angstrom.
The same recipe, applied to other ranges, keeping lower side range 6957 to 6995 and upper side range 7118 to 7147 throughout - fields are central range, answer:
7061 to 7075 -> 0.1 Angstrom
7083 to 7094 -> 0.4 Angstrom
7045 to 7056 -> 0.0 Angstrom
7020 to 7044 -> 0.0 Angstrom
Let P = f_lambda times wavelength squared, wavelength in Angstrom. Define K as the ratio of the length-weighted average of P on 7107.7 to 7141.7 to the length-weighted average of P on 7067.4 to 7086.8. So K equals 1.0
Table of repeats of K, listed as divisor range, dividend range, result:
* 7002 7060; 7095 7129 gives 1.01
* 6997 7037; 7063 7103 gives 0.99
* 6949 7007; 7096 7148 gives 1.01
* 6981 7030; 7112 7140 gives 1.02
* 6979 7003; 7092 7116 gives 0.99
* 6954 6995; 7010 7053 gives 1.00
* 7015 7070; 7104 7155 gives 1.01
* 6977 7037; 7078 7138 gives 1.00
